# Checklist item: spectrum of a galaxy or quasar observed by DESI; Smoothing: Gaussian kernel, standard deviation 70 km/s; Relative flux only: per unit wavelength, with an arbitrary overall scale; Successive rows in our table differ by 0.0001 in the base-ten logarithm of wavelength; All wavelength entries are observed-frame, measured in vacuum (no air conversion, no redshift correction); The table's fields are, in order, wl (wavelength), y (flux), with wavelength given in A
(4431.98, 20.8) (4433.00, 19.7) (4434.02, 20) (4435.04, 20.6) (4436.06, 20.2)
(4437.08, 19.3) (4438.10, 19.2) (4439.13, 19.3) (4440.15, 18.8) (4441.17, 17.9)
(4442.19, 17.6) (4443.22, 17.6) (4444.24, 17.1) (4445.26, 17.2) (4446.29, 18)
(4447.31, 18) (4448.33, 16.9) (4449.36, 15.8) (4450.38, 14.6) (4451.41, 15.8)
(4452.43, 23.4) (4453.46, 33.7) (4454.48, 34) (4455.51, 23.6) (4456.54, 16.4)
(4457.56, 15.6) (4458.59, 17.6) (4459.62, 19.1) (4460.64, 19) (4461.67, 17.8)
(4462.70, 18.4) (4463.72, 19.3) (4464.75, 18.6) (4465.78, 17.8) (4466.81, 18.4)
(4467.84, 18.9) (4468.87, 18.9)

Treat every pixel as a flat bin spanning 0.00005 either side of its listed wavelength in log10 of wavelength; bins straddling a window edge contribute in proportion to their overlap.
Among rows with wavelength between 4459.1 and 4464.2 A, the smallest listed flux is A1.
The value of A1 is 17.8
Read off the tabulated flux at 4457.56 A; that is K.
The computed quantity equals 15.6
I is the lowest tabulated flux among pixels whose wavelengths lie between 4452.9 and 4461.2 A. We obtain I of 15.6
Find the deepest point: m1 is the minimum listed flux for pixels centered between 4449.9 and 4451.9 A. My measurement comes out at 14.6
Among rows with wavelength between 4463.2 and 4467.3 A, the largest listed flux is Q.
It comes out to 19.3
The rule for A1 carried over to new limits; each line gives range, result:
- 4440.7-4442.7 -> 17.6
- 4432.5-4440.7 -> 18.8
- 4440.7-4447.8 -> 17.1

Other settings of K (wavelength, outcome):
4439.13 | 19.3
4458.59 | 17.6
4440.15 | 18.8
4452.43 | 23.4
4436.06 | 20.2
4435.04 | 20.6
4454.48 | 34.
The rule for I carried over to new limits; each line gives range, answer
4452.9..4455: 33.7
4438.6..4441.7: 17.9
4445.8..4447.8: 18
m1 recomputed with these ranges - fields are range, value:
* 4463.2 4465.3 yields 18.6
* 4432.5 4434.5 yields 19.7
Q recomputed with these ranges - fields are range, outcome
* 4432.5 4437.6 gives 20.6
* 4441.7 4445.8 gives 17.6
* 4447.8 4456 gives 34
